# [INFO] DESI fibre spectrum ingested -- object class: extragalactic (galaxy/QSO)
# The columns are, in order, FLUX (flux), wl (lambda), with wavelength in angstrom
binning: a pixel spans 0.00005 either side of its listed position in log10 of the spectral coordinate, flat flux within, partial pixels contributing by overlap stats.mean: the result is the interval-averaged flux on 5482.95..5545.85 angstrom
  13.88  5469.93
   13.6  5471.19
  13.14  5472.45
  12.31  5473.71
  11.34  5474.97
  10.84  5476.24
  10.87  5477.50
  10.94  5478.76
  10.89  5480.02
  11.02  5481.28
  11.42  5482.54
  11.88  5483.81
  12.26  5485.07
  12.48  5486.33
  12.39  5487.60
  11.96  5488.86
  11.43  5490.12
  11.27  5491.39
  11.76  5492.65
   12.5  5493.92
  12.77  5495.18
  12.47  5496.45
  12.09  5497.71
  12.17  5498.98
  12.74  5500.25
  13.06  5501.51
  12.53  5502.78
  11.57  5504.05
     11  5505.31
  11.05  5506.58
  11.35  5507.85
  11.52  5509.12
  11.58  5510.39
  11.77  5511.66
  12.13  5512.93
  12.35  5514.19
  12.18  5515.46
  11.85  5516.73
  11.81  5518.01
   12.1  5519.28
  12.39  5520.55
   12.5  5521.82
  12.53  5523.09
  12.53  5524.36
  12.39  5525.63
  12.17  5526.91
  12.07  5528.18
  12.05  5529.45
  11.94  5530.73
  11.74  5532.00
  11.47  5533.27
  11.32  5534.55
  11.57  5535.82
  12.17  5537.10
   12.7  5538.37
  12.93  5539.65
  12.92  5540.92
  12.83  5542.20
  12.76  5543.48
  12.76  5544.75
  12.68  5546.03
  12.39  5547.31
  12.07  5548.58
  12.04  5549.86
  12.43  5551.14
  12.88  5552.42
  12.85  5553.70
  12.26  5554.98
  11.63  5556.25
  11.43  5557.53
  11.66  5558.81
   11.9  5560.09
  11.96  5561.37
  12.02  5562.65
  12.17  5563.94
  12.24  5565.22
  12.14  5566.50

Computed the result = 12.1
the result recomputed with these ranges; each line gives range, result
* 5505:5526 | 12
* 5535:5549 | 12.5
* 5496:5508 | 12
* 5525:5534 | 12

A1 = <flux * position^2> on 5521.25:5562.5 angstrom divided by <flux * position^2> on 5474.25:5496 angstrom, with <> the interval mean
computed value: 1.1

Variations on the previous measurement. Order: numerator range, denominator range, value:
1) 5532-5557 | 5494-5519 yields 1.04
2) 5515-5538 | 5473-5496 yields 1.05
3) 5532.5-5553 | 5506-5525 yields 1.04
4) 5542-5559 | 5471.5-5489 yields 1.08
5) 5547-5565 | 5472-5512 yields 1.05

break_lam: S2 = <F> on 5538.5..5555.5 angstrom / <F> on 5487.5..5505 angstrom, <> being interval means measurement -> 1.04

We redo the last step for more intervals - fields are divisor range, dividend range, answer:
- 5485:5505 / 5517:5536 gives 0.99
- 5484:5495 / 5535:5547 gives 1.04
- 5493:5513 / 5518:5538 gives 1.00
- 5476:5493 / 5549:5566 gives 1.05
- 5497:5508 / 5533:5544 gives 1.03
